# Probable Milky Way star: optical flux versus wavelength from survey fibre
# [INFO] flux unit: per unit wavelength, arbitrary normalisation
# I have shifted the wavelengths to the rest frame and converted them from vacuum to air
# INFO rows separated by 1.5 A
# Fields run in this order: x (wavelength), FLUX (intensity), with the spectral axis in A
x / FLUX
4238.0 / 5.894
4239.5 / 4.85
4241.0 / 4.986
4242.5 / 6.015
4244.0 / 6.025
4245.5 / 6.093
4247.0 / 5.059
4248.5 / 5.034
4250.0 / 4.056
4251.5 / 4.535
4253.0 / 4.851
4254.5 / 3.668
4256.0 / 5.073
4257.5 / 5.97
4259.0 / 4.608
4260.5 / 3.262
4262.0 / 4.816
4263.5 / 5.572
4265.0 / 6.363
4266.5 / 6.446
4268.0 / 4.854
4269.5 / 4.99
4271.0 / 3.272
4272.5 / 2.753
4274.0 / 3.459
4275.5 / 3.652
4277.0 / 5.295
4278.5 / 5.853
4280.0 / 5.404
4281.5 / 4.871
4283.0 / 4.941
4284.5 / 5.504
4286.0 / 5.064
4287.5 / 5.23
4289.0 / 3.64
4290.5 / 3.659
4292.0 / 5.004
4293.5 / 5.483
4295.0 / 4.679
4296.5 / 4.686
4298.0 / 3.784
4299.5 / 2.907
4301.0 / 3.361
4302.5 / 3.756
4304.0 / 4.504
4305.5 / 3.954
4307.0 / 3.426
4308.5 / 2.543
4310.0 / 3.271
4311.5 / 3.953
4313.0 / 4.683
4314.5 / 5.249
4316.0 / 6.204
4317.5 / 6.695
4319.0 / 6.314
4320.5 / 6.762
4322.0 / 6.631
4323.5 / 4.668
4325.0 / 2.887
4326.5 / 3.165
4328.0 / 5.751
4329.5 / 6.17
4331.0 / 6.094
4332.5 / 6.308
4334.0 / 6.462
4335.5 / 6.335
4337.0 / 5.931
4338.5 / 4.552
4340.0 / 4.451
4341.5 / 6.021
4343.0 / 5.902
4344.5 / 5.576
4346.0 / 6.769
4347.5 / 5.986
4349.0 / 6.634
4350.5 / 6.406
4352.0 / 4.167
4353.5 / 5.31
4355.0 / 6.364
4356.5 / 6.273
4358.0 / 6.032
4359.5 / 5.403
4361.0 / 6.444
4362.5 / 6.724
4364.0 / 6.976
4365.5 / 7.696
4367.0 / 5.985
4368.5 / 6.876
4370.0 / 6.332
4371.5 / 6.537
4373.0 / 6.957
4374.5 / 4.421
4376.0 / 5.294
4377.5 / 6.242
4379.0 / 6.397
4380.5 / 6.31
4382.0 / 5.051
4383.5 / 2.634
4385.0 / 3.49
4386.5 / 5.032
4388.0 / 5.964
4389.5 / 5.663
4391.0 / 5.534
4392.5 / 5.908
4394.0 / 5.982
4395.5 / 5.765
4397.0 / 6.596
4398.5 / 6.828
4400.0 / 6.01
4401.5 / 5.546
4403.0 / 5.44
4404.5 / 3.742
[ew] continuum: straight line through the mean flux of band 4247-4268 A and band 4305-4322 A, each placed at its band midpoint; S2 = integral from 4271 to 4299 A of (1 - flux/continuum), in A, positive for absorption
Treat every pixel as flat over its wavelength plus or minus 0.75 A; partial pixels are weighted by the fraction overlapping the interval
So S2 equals 2.1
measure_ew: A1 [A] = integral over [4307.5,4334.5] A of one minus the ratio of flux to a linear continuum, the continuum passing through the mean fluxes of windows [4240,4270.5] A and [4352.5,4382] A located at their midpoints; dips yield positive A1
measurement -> 2.7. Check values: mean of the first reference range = 5.1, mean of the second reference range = 6.19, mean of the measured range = 5.18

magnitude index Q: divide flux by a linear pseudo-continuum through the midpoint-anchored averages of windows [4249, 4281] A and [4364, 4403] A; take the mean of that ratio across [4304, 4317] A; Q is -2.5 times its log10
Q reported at 0.21 mag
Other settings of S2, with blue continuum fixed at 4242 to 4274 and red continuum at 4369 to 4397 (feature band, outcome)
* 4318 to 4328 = 0.1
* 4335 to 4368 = -3.7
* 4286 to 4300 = 1.8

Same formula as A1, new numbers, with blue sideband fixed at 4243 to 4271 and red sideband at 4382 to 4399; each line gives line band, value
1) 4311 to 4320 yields -0.7 A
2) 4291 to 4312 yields 4.9 A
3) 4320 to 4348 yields -2.0 A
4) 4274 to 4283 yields 0.4 A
